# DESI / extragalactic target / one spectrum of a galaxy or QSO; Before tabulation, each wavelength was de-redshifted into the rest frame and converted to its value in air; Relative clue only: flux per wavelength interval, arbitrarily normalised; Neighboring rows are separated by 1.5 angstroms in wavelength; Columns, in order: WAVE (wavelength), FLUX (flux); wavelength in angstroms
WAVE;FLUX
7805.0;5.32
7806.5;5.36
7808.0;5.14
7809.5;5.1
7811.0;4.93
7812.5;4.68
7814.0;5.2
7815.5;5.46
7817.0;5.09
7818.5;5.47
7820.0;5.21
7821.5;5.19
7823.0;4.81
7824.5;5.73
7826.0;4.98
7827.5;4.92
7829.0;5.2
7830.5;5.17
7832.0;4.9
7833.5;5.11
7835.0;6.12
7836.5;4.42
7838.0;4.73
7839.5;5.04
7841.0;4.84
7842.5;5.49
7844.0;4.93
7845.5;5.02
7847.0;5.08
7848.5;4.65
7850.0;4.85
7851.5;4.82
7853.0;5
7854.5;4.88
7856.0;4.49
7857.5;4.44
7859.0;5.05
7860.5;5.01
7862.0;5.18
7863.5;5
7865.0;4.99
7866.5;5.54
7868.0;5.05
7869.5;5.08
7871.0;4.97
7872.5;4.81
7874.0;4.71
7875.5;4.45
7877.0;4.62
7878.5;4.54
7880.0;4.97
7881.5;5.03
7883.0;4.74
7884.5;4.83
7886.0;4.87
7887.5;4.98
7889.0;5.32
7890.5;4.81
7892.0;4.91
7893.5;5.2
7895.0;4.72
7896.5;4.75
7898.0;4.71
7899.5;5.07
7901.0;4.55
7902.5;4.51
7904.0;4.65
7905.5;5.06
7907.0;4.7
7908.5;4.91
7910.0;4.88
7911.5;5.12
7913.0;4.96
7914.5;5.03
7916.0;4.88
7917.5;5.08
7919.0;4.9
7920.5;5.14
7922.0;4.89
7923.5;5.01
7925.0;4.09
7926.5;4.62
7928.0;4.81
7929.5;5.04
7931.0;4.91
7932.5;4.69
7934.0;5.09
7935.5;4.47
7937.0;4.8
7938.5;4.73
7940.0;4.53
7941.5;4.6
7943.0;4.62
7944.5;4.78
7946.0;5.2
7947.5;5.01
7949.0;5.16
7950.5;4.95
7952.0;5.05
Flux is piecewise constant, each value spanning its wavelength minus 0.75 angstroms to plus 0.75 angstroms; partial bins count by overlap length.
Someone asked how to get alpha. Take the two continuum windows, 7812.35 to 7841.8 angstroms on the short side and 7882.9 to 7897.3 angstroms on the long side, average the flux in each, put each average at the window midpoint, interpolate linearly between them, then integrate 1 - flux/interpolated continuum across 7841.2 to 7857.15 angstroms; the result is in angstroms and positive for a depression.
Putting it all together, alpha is 0.5 angstroms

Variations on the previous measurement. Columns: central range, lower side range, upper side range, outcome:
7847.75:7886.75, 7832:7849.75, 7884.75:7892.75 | 1.0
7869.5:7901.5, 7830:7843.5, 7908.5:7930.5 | 0.8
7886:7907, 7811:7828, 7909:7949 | 0.3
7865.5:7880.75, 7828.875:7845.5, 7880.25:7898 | 0.3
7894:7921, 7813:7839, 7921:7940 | -0.1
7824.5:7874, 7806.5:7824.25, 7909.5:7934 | 0.6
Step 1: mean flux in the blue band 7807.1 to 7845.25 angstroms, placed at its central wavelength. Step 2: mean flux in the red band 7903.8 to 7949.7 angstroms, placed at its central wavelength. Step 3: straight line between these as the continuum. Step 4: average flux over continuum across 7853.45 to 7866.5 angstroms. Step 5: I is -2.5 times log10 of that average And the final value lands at 0.02 mag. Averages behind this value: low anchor 5.11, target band 4.92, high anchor 4.85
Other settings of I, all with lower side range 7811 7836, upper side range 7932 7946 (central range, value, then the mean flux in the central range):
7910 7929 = -0.02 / 4.88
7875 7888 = 0.04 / 4.78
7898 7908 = 0.03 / 4.76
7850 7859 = 0.07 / 4.76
